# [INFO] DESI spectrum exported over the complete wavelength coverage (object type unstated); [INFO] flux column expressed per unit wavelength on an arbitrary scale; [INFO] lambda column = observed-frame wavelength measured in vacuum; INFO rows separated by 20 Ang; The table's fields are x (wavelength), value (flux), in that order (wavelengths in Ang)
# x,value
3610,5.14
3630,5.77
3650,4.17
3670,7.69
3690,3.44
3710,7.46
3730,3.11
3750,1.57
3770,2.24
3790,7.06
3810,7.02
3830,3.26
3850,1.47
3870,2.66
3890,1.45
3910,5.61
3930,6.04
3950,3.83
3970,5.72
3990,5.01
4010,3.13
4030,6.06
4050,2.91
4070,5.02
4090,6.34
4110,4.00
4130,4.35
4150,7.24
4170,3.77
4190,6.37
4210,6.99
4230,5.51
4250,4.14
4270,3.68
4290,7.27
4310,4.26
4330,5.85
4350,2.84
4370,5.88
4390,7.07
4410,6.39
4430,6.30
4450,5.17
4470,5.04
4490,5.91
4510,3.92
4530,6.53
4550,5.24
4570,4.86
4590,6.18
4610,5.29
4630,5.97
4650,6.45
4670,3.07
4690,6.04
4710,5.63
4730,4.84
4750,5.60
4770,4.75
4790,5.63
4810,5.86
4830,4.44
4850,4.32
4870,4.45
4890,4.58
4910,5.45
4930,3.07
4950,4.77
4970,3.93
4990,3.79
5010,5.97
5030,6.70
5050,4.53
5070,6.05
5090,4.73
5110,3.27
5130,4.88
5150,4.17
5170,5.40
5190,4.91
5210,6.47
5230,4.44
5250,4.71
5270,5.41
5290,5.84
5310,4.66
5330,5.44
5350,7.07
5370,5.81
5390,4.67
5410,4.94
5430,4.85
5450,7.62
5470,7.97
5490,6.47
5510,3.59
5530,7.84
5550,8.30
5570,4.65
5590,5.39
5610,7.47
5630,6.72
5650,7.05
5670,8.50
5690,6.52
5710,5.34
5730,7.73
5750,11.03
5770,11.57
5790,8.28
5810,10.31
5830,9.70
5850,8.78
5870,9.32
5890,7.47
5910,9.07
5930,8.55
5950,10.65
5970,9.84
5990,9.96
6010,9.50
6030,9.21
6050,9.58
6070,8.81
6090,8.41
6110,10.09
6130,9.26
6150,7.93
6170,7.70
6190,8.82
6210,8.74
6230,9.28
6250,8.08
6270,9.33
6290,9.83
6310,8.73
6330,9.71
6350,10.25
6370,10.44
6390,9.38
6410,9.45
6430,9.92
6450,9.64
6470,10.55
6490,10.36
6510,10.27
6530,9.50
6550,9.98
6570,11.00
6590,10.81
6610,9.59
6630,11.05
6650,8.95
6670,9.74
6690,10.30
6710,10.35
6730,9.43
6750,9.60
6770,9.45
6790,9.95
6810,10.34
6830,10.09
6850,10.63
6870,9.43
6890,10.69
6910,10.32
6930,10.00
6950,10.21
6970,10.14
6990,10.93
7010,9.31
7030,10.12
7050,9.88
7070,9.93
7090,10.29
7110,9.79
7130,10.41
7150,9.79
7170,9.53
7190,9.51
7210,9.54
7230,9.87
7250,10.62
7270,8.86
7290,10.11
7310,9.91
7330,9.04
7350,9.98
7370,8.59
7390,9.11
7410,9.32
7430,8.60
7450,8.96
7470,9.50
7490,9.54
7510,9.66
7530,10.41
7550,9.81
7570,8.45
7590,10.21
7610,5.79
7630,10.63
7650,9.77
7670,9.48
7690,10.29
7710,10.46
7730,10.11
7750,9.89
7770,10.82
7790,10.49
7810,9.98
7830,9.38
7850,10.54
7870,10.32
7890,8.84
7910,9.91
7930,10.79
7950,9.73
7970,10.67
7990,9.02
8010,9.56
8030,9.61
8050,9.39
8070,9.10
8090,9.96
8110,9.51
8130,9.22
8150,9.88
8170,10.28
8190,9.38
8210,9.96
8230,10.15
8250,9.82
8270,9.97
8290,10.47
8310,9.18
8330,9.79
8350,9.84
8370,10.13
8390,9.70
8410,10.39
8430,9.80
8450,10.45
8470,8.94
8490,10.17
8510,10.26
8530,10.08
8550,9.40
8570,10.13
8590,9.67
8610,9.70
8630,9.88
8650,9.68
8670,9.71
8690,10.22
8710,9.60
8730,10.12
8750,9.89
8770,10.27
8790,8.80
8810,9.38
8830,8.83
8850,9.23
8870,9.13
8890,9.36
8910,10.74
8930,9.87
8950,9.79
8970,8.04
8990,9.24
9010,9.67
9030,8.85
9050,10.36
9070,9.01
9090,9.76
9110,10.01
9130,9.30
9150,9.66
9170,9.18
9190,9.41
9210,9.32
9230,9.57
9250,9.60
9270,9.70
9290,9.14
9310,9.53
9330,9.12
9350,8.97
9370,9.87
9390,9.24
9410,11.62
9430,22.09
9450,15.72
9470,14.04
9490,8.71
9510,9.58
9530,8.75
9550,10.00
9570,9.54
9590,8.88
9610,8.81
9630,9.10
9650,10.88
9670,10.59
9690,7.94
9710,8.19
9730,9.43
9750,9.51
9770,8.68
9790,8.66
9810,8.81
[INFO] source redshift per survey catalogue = 0.436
